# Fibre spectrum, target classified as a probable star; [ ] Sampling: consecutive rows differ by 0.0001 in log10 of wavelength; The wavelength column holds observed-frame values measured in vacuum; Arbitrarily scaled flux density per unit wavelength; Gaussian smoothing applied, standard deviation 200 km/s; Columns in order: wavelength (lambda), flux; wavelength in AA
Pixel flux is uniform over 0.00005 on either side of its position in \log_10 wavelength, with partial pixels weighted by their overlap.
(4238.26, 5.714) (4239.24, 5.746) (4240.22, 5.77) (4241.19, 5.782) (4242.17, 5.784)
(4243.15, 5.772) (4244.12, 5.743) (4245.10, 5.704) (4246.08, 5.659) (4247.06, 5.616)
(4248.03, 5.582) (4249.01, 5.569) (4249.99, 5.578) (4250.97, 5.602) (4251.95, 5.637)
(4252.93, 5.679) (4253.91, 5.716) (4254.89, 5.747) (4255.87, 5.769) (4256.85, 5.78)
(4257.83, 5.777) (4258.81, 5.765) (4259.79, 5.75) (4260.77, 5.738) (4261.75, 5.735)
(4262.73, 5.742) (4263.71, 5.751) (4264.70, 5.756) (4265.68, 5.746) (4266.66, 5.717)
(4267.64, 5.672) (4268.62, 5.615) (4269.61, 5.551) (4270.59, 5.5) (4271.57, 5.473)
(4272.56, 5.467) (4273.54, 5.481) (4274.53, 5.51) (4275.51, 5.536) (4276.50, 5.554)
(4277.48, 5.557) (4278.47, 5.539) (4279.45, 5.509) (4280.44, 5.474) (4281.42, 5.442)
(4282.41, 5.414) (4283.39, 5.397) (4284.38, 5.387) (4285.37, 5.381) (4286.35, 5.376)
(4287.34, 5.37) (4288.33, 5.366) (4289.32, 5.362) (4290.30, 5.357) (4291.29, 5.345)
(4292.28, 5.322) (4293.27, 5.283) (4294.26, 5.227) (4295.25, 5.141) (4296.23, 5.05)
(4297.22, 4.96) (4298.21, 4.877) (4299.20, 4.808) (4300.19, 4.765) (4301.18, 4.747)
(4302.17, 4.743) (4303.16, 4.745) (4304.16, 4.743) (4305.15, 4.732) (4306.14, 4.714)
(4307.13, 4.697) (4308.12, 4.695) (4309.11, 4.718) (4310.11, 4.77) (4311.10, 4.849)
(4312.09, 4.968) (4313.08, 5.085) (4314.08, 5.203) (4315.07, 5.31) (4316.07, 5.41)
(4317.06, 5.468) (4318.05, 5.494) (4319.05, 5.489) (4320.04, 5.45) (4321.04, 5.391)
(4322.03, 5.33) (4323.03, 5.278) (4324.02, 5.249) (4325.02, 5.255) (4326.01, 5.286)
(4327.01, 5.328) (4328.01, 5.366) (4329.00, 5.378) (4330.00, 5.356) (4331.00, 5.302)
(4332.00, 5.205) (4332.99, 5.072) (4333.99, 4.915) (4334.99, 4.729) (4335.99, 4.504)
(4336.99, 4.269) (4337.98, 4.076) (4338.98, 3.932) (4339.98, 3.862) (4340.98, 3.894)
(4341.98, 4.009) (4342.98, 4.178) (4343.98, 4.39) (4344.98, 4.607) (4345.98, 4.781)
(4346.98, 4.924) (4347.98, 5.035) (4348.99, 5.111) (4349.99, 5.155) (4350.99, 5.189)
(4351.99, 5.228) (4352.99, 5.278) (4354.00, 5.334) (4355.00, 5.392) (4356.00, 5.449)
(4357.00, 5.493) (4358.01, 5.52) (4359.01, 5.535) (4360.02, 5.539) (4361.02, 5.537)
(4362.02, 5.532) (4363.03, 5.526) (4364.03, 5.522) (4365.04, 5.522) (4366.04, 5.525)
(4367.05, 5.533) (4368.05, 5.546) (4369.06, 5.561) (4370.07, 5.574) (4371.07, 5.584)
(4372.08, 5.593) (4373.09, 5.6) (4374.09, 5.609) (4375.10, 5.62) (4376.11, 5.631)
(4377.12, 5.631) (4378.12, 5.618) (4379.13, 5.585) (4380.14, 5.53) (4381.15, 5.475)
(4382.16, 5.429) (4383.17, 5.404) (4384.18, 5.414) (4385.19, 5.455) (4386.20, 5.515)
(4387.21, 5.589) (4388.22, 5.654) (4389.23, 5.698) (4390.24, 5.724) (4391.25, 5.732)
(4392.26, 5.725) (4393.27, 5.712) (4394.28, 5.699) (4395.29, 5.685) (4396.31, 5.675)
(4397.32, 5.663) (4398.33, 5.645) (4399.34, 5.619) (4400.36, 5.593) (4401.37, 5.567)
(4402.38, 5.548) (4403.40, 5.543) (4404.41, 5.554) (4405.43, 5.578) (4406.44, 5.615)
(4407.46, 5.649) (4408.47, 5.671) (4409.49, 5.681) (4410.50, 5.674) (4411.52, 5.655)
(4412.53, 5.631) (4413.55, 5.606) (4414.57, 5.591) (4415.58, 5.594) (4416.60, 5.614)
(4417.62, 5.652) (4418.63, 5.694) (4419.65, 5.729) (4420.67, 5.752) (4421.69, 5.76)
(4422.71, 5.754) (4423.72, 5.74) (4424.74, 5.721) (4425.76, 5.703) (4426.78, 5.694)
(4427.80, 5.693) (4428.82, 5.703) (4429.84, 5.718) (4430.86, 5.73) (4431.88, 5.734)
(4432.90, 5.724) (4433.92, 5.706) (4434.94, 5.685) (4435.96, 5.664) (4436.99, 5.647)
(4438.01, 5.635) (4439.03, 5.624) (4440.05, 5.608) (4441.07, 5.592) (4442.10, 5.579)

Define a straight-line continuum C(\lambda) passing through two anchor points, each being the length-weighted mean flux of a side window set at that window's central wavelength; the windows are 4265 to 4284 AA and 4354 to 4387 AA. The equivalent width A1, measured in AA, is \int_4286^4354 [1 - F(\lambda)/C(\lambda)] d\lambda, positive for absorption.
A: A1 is 6.8 AA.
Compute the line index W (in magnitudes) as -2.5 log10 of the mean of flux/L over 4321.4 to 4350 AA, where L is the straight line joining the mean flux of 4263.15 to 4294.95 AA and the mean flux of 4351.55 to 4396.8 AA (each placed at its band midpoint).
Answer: 0.148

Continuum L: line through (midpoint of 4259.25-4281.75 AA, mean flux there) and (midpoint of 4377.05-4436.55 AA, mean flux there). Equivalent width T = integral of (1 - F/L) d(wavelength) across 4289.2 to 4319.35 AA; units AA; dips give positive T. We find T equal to 3.1 AA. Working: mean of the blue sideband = 5.6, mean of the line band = 5.03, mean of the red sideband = 5.64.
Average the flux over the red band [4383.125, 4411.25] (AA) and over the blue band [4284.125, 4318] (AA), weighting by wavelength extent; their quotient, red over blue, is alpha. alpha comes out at 1.1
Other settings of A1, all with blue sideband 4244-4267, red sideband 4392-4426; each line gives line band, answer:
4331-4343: 2.6 AA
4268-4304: 2.5 AA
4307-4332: 2.1 AA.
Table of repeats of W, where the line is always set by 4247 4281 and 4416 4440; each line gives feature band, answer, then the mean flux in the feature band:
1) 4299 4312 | 0.19 mag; 4.75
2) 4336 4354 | 0.23 mag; 4.6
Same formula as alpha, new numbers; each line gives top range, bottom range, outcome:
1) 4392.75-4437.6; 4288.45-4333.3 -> 1.11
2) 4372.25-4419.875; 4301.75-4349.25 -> 1.15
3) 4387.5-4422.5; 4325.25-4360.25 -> 1.15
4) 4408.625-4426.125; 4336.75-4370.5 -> 1.12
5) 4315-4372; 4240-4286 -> 0.91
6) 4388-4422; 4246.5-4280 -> 1.00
